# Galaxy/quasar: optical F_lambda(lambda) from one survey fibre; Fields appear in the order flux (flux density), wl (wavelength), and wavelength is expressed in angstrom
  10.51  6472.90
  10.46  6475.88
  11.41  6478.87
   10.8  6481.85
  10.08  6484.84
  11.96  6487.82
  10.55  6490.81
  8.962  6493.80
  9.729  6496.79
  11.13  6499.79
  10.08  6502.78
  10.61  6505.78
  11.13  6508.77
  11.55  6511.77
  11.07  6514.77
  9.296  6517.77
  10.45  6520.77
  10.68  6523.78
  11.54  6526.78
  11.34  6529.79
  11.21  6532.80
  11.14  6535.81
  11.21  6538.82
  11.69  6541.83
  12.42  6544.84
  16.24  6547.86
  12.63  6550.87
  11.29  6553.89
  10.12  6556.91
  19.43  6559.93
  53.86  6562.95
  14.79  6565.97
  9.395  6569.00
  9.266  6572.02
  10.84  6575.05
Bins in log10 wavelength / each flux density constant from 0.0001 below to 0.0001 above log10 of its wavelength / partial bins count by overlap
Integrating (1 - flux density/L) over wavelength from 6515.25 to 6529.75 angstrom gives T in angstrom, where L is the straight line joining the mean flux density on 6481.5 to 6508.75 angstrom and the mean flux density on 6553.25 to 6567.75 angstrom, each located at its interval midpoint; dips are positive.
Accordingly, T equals 4.5 angstrom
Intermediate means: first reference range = 10.5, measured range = 10.6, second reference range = 22.3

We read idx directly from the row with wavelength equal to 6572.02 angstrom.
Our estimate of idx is 9.266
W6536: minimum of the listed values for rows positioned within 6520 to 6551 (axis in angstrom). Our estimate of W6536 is 10.45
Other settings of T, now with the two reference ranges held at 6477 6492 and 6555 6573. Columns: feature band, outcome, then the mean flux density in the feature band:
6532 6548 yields 4.69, 12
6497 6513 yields 2.89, 10.8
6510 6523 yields 3.43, 10.6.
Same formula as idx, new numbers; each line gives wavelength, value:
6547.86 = 16.24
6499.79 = 11.13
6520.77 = 10.45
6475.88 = 10.46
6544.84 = 12.42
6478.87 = 11.41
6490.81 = 10.55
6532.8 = 11.21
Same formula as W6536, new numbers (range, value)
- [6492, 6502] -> 8.962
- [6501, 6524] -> 9.296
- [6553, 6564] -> 10.12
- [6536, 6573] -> 9.266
